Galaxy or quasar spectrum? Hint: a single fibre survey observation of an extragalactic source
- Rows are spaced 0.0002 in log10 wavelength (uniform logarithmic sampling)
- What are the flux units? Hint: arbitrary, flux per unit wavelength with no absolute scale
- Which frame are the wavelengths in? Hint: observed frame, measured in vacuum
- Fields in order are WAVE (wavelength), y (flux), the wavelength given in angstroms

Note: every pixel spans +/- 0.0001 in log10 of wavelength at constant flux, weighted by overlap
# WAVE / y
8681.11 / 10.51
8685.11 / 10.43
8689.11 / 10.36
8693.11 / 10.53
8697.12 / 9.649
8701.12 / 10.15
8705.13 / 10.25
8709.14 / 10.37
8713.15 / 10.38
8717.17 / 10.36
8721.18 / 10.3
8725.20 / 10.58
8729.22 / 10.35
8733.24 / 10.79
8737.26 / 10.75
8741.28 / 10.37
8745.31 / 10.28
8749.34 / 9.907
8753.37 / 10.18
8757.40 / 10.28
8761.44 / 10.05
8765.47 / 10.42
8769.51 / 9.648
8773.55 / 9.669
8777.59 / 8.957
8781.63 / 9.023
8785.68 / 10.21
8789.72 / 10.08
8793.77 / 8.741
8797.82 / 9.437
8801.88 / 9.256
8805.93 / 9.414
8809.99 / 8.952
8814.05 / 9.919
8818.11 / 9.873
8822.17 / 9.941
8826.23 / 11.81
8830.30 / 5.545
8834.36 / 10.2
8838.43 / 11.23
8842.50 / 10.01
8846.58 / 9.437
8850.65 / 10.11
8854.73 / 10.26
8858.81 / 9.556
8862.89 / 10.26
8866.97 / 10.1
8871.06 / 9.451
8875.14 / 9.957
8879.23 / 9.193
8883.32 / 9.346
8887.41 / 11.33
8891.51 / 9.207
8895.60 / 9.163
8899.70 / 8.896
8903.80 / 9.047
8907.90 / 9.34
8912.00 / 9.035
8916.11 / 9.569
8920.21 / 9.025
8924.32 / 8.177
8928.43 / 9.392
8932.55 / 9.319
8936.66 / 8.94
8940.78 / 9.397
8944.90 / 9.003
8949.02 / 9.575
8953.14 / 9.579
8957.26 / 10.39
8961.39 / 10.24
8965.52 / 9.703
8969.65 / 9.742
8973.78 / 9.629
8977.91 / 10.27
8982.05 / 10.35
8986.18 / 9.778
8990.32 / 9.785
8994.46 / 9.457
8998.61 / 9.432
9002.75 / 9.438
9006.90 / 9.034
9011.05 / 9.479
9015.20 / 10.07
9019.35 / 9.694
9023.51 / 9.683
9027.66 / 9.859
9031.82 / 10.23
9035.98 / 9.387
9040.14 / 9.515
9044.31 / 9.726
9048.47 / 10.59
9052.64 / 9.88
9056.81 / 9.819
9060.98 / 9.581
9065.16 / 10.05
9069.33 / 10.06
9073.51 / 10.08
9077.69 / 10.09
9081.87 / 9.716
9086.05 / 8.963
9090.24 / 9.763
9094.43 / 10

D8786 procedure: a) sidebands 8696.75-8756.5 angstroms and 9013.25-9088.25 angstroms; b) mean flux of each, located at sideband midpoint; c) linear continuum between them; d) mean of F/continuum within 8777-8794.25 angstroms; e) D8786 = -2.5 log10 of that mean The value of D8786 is 0.08 mag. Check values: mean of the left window 10.3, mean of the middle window 9.5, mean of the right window 9.83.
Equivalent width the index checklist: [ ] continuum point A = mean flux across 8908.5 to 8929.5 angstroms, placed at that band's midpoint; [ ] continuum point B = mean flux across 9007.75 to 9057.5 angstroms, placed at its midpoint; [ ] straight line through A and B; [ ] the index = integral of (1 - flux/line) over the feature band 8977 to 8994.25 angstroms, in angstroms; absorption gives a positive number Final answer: -0.9 angstroms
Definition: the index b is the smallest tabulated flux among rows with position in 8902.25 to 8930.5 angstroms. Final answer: 8.177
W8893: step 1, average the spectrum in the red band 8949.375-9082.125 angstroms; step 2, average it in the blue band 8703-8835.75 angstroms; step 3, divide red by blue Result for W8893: 1.0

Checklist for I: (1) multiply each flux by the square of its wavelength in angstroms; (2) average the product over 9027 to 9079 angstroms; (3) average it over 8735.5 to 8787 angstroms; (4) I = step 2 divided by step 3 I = 1.06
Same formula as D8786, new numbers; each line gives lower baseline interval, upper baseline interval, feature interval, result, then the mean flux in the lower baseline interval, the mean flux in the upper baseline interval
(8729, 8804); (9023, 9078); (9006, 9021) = 0.032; 9.9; 9.9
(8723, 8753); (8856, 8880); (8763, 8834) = 0.071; 10.4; 9.8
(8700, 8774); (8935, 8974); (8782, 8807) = 0.068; 10.3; 9.63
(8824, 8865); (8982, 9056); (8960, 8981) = -0.018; 9.84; 9.73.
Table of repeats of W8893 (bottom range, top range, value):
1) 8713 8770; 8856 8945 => 0.91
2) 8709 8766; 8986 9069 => 0.94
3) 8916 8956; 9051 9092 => 1.06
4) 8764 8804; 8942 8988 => 1.03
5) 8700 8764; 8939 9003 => 0.94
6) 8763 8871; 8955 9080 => 1.01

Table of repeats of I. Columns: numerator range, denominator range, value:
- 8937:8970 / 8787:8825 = 1.04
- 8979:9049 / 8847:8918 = 1.04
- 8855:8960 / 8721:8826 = 0.98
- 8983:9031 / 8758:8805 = 1.06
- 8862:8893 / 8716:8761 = 0.98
